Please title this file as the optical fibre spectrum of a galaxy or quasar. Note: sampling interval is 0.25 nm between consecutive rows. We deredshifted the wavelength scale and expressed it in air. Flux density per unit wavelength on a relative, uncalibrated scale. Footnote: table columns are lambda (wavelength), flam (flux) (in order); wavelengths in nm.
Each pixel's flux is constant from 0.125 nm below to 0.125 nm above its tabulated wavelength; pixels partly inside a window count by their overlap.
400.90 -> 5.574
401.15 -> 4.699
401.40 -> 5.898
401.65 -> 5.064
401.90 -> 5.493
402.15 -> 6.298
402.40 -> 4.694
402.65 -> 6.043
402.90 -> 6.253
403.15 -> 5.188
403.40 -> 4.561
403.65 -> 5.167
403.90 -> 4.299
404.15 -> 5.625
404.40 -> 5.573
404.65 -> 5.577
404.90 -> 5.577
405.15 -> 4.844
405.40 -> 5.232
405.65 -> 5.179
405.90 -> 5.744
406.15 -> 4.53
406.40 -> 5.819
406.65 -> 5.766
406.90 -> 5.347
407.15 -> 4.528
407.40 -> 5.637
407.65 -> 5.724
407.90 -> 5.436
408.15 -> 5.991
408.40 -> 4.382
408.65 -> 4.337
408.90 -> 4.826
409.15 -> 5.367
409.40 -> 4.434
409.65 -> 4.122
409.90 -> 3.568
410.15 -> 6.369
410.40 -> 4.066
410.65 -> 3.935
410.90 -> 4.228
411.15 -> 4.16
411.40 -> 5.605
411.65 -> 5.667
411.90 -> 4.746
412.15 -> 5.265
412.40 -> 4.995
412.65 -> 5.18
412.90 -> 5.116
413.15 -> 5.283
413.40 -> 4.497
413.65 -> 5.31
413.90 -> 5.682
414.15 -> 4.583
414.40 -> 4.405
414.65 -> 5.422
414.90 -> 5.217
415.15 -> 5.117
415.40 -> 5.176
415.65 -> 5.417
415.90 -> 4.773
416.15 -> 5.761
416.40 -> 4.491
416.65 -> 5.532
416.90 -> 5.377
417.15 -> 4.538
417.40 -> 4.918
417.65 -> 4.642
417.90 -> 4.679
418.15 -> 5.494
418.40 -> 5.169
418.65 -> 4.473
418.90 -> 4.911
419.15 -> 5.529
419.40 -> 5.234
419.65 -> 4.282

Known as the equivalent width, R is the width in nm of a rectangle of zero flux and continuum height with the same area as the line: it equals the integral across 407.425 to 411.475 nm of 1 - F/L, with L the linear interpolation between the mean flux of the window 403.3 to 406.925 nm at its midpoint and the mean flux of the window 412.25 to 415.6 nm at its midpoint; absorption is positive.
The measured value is 0.30 nm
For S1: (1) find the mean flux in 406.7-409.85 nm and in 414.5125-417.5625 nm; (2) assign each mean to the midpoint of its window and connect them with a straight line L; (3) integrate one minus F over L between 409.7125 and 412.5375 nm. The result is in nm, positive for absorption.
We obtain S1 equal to 0.16 nm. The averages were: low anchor 4.99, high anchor 5.14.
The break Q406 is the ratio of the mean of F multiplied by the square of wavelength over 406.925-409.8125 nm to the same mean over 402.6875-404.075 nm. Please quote 0.99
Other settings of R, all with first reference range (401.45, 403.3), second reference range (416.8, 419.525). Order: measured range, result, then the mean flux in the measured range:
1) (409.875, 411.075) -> 0.18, 4.49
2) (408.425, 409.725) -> 0.17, 4.62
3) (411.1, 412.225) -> 0.02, 5.14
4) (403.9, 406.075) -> 0.06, 5.33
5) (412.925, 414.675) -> 0.05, 5.01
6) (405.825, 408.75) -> 0.07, 5.27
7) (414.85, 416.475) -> -0.02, 5.15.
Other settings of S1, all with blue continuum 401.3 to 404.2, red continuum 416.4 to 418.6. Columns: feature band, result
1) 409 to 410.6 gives 0.17 nm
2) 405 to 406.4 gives 0.03 nm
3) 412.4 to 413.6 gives 0.02 nm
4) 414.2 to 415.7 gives -0.01 nm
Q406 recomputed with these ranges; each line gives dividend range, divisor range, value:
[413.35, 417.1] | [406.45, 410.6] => 1.06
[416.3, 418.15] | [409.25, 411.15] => 1.16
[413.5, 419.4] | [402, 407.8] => 1.00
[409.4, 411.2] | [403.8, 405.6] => 0.85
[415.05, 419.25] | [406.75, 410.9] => 1.08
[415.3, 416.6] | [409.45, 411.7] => 1.15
